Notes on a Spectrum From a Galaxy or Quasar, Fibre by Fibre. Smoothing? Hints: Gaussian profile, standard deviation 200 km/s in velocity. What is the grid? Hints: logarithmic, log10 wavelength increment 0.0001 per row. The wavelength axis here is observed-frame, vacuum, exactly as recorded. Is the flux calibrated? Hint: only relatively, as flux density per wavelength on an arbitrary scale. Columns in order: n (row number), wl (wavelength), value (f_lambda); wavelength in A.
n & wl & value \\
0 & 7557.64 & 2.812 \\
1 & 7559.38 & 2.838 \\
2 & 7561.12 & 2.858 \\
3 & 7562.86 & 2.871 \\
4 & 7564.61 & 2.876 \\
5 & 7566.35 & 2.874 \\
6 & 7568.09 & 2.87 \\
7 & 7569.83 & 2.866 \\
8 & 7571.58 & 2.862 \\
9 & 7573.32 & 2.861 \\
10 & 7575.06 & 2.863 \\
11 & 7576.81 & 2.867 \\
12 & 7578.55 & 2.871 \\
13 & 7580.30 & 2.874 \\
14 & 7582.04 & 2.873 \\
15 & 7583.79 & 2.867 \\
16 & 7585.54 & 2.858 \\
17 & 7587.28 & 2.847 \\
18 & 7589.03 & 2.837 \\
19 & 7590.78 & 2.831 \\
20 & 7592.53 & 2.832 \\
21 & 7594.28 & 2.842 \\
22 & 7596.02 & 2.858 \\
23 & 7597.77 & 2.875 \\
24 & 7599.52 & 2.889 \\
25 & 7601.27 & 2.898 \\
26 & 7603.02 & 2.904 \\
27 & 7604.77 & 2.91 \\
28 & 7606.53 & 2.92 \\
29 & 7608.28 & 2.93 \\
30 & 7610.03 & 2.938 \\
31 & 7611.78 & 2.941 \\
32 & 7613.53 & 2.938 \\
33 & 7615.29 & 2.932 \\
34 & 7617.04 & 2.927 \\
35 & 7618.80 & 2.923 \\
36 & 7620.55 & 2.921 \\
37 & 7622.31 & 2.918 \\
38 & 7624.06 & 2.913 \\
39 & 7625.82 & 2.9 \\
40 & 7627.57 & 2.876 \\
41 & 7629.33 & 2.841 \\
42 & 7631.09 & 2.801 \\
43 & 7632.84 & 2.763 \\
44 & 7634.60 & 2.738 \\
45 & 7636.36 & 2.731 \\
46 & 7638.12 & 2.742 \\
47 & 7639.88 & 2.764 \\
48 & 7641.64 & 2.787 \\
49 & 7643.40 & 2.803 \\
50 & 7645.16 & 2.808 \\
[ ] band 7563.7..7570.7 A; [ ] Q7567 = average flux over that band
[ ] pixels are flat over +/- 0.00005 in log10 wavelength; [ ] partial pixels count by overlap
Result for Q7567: 2.87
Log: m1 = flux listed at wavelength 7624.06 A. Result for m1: 2.913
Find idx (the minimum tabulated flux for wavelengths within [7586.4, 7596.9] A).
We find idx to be 2.831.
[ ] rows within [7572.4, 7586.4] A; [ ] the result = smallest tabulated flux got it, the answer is 2.858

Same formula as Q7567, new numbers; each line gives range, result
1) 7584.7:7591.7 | 2.84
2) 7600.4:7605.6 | 2.9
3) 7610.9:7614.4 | 2.94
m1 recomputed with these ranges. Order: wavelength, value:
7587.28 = 2.847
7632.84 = 2.763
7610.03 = 2.938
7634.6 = 2.738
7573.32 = 2.861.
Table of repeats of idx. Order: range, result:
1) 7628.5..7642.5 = 2.731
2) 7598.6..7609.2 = 2.889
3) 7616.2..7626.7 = 2.9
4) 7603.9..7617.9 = 2.91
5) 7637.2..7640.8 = 2.742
